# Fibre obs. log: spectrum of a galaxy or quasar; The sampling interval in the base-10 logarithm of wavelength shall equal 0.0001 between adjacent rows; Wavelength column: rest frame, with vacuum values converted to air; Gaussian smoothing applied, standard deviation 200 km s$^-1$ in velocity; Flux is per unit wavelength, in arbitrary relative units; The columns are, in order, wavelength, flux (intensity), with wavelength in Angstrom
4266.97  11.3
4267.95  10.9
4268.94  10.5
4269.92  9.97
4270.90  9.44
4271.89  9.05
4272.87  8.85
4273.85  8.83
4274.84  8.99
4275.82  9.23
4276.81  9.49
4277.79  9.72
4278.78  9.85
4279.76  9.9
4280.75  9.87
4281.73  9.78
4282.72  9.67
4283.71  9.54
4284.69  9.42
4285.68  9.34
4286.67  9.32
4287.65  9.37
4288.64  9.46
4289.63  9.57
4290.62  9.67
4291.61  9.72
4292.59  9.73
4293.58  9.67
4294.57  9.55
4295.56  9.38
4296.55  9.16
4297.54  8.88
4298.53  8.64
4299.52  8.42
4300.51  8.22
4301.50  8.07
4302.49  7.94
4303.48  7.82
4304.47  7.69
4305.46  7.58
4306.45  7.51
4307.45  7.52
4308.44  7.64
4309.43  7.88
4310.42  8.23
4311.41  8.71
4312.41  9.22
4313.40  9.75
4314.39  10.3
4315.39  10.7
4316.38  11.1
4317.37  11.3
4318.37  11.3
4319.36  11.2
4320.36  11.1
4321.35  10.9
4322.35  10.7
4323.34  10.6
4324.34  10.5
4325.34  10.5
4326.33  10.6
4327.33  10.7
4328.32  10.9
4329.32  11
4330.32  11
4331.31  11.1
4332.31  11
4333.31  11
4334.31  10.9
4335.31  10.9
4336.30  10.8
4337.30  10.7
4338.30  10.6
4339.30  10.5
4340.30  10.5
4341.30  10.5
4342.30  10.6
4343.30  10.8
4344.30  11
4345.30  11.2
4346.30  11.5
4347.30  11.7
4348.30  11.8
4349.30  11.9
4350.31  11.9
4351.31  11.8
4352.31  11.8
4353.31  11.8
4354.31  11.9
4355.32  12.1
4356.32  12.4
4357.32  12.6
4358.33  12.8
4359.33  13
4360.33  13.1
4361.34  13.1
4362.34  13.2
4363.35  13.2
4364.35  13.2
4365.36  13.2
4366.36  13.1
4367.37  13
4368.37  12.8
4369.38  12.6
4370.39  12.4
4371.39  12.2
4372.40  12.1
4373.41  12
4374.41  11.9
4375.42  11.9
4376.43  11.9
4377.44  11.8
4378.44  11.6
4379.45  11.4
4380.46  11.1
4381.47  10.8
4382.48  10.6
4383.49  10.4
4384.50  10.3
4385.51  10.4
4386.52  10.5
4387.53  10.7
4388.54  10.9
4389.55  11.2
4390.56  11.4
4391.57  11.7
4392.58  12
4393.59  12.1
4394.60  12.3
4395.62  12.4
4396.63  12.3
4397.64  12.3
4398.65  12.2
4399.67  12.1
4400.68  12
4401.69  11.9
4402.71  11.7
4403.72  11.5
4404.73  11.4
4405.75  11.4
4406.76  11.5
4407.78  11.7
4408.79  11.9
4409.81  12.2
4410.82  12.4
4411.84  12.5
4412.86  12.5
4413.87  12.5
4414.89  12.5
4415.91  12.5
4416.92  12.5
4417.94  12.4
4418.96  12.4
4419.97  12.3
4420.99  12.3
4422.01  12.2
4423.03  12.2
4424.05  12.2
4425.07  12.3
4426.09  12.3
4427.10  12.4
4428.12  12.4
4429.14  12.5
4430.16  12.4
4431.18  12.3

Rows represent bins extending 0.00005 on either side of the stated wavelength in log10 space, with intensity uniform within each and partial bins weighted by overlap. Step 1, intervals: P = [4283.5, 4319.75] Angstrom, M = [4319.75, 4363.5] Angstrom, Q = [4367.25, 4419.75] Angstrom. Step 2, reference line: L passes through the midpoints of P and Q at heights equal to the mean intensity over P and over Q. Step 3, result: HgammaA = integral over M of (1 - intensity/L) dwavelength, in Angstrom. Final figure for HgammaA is -4.6 Angstrom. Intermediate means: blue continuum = 9.14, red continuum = 11.8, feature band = 11.4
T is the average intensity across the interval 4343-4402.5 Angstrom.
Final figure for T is 11.9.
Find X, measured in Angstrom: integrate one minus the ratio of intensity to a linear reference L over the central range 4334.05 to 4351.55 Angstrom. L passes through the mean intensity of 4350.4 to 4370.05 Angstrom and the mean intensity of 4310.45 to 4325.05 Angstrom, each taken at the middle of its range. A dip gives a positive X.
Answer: 1.0 Angstrom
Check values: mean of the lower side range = 10.4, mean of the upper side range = 12.7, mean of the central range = 11.1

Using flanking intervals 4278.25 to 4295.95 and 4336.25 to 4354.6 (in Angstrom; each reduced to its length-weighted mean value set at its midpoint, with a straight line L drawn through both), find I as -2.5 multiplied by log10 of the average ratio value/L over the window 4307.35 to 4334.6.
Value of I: 0.03 mag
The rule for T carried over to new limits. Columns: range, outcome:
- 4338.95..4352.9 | 11.3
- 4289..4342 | 9.8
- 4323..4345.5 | 10.8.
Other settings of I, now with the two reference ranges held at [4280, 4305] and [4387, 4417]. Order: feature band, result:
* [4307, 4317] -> 0.06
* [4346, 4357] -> -0.12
